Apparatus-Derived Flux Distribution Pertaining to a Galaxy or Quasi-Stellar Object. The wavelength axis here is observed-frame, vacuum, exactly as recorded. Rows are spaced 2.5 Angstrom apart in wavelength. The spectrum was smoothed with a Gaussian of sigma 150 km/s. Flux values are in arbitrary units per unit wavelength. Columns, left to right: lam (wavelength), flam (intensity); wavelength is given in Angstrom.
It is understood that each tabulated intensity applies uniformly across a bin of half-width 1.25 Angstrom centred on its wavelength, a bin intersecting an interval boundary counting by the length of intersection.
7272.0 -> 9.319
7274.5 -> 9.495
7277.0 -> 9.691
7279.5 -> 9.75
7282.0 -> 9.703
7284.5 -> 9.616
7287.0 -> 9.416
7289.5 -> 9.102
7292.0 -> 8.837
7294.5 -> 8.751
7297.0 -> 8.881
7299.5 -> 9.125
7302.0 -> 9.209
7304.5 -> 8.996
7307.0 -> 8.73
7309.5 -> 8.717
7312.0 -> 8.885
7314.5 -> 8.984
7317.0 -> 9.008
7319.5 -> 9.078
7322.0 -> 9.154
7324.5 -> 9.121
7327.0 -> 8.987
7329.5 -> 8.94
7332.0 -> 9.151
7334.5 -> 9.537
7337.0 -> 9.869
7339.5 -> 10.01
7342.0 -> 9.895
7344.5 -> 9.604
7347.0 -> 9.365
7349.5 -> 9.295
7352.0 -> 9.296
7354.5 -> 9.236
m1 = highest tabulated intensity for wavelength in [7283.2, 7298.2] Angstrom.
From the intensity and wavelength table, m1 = 9.616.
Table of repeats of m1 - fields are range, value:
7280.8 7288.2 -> 9.703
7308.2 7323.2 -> 9.154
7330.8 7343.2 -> 10.01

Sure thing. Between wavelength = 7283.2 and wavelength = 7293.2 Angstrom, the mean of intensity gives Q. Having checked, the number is 9.25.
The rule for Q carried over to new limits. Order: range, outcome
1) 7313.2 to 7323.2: 9.05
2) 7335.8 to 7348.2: 9.75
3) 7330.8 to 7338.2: 9.52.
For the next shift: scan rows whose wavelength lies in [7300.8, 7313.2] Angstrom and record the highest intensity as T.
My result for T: 9.209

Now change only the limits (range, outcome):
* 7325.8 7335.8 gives 9.537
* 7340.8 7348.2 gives 9.895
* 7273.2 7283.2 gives 9.75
